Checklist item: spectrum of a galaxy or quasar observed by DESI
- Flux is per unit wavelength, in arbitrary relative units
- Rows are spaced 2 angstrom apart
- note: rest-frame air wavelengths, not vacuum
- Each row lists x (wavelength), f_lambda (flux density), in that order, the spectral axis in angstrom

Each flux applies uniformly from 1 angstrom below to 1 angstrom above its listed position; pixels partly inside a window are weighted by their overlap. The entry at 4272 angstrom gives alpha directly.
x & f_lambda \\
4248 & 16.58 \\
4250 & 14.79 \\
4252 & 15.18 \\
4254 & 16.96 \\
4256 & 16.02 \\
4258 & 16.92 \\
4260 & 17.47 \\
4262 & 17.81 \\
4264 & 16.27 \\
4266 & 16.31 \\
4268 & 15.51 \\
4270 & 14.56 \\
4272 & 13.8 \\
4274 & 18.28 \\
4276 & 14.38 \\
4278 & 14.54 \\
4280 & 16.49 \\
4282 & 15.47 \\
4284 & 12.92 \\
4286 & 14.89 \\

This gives 13.8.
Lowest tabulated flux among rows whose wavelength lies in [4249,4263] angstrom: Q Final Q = 14.79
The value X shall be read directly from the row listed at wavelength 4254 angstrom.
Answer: 16.96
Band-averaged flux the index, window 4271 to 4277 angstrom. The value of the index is 15.5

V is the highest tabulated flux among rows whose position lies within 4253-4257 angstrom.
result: 16.96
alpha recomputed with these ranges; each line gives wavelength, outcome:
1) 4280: 16.49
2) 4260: 17.47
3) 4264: 16.27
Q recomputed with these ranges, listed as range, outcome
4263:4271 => 14.56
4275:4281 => 14.38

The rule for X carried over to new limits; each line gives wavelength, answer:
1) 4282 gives 15.47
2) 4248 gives 16.58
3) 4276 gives 14.38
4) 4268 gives 15.51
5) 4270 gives 14.56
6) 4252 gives 15.18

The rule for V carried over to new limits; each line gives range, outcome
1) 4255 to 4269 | 17.81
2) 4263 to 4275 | 18.28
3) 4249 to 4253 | 15.18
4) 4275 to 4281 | 16.49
